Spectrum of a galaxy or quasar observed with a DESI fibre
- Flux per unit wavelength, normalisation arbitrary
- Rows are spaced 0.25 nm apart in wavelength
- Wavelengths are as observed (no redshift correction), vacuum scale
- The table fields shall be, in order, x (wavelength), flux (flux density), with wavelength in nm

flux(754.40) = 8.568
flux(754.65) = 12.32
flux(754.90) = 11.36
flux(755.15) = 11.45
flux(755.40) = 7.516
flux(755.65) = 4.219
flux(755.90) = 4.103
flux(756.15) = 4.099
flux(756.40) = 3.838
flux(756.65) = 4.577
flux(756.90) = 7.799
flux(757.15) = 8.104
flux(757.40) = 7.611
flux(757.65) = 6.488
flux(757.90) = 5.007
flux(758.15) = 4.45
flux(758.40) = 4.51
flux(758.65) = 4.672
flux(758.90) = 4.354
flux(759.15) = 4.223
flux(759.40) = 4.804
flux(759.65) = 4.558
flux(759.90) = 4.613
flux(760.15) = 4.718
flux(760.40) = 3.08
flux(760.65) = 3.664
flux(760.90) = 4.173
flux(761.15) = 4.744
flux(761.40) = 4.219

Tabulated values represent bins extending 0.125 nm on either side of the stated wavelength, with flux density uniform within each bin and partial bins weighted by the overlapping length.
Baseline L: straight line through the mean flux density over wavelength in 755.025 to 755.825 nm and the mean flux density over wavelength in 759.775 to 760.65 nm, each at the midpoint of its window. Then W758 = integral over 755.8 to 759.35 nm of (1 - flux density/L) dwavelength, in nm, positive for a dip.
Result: 0.38 nm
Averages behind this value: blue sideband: 7.5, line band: 5.27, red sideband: 4.07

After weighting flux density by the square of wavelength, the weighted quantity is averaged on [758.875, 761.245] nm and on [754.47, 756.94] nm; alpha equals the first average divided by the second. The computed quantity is 0.61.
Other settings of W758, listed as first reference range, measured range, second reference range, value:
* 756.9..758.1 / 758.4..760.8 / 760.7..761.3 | 0.451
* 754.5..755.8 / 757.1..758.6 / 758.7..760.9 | 0.133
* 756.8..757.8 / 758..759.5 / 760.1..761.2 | 0.356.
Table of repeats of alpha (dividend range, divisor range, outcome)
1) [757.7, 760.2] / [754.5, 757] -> 0.66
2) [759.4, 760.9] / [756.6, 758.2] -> 0.65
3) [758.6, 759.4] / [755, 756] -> 0.64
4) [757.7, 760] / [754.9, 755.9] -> 0.61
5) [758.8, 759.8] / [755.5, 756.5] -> 1.09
